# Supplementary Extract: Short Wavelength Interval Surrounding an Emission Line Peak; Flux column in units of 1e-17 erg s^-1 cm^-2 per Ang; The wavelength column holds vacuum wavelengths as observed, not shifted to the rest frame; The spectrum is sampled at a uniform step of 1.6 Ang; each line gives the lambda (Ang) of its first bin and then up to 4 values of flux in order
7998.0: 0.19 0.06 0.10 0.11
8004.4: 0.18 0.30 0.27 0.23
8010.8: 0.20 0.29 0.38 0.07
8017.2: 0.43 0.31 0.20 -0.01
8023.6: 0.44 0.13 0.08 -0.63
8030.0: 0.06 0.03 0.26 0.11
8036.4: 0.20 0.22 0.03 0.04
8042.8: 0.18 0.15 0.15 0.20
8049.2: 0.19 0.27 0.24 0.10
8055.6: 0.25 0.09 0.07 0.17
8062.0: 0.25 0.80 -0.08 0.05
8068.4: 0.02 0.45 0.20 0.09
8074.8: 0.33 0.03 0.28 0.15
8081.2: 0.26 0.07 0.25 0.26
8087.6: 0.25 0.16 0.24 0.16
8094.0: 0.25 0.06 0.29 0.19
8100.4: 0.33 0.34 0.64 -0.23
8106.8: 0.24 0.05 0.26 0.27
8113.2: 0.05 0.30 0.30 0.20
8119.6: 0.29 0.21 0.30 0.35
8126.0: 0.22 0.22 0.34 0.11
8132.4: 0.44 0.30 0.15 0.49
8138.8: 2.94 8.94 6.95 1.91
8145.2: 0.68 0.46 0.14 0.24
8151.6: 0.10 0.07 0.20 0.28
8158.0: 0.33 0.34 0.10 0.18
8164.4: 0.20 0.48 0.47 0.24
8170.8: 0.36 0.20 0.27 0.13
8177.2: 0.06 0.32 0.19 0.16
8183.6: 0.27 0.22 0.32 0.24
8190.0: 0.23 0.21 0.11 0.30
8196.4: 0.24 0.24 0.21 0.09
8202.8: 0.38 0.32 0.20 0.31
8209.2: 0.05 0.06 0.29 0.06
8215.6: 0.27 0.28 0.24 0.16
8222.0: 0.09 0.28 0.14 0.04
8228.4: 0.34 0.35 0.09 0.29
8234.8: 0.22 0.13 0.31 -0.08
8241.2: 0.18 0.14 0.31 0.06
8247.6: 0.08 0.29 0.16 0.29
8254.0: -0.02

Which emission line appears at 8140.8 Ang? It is H-alpha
